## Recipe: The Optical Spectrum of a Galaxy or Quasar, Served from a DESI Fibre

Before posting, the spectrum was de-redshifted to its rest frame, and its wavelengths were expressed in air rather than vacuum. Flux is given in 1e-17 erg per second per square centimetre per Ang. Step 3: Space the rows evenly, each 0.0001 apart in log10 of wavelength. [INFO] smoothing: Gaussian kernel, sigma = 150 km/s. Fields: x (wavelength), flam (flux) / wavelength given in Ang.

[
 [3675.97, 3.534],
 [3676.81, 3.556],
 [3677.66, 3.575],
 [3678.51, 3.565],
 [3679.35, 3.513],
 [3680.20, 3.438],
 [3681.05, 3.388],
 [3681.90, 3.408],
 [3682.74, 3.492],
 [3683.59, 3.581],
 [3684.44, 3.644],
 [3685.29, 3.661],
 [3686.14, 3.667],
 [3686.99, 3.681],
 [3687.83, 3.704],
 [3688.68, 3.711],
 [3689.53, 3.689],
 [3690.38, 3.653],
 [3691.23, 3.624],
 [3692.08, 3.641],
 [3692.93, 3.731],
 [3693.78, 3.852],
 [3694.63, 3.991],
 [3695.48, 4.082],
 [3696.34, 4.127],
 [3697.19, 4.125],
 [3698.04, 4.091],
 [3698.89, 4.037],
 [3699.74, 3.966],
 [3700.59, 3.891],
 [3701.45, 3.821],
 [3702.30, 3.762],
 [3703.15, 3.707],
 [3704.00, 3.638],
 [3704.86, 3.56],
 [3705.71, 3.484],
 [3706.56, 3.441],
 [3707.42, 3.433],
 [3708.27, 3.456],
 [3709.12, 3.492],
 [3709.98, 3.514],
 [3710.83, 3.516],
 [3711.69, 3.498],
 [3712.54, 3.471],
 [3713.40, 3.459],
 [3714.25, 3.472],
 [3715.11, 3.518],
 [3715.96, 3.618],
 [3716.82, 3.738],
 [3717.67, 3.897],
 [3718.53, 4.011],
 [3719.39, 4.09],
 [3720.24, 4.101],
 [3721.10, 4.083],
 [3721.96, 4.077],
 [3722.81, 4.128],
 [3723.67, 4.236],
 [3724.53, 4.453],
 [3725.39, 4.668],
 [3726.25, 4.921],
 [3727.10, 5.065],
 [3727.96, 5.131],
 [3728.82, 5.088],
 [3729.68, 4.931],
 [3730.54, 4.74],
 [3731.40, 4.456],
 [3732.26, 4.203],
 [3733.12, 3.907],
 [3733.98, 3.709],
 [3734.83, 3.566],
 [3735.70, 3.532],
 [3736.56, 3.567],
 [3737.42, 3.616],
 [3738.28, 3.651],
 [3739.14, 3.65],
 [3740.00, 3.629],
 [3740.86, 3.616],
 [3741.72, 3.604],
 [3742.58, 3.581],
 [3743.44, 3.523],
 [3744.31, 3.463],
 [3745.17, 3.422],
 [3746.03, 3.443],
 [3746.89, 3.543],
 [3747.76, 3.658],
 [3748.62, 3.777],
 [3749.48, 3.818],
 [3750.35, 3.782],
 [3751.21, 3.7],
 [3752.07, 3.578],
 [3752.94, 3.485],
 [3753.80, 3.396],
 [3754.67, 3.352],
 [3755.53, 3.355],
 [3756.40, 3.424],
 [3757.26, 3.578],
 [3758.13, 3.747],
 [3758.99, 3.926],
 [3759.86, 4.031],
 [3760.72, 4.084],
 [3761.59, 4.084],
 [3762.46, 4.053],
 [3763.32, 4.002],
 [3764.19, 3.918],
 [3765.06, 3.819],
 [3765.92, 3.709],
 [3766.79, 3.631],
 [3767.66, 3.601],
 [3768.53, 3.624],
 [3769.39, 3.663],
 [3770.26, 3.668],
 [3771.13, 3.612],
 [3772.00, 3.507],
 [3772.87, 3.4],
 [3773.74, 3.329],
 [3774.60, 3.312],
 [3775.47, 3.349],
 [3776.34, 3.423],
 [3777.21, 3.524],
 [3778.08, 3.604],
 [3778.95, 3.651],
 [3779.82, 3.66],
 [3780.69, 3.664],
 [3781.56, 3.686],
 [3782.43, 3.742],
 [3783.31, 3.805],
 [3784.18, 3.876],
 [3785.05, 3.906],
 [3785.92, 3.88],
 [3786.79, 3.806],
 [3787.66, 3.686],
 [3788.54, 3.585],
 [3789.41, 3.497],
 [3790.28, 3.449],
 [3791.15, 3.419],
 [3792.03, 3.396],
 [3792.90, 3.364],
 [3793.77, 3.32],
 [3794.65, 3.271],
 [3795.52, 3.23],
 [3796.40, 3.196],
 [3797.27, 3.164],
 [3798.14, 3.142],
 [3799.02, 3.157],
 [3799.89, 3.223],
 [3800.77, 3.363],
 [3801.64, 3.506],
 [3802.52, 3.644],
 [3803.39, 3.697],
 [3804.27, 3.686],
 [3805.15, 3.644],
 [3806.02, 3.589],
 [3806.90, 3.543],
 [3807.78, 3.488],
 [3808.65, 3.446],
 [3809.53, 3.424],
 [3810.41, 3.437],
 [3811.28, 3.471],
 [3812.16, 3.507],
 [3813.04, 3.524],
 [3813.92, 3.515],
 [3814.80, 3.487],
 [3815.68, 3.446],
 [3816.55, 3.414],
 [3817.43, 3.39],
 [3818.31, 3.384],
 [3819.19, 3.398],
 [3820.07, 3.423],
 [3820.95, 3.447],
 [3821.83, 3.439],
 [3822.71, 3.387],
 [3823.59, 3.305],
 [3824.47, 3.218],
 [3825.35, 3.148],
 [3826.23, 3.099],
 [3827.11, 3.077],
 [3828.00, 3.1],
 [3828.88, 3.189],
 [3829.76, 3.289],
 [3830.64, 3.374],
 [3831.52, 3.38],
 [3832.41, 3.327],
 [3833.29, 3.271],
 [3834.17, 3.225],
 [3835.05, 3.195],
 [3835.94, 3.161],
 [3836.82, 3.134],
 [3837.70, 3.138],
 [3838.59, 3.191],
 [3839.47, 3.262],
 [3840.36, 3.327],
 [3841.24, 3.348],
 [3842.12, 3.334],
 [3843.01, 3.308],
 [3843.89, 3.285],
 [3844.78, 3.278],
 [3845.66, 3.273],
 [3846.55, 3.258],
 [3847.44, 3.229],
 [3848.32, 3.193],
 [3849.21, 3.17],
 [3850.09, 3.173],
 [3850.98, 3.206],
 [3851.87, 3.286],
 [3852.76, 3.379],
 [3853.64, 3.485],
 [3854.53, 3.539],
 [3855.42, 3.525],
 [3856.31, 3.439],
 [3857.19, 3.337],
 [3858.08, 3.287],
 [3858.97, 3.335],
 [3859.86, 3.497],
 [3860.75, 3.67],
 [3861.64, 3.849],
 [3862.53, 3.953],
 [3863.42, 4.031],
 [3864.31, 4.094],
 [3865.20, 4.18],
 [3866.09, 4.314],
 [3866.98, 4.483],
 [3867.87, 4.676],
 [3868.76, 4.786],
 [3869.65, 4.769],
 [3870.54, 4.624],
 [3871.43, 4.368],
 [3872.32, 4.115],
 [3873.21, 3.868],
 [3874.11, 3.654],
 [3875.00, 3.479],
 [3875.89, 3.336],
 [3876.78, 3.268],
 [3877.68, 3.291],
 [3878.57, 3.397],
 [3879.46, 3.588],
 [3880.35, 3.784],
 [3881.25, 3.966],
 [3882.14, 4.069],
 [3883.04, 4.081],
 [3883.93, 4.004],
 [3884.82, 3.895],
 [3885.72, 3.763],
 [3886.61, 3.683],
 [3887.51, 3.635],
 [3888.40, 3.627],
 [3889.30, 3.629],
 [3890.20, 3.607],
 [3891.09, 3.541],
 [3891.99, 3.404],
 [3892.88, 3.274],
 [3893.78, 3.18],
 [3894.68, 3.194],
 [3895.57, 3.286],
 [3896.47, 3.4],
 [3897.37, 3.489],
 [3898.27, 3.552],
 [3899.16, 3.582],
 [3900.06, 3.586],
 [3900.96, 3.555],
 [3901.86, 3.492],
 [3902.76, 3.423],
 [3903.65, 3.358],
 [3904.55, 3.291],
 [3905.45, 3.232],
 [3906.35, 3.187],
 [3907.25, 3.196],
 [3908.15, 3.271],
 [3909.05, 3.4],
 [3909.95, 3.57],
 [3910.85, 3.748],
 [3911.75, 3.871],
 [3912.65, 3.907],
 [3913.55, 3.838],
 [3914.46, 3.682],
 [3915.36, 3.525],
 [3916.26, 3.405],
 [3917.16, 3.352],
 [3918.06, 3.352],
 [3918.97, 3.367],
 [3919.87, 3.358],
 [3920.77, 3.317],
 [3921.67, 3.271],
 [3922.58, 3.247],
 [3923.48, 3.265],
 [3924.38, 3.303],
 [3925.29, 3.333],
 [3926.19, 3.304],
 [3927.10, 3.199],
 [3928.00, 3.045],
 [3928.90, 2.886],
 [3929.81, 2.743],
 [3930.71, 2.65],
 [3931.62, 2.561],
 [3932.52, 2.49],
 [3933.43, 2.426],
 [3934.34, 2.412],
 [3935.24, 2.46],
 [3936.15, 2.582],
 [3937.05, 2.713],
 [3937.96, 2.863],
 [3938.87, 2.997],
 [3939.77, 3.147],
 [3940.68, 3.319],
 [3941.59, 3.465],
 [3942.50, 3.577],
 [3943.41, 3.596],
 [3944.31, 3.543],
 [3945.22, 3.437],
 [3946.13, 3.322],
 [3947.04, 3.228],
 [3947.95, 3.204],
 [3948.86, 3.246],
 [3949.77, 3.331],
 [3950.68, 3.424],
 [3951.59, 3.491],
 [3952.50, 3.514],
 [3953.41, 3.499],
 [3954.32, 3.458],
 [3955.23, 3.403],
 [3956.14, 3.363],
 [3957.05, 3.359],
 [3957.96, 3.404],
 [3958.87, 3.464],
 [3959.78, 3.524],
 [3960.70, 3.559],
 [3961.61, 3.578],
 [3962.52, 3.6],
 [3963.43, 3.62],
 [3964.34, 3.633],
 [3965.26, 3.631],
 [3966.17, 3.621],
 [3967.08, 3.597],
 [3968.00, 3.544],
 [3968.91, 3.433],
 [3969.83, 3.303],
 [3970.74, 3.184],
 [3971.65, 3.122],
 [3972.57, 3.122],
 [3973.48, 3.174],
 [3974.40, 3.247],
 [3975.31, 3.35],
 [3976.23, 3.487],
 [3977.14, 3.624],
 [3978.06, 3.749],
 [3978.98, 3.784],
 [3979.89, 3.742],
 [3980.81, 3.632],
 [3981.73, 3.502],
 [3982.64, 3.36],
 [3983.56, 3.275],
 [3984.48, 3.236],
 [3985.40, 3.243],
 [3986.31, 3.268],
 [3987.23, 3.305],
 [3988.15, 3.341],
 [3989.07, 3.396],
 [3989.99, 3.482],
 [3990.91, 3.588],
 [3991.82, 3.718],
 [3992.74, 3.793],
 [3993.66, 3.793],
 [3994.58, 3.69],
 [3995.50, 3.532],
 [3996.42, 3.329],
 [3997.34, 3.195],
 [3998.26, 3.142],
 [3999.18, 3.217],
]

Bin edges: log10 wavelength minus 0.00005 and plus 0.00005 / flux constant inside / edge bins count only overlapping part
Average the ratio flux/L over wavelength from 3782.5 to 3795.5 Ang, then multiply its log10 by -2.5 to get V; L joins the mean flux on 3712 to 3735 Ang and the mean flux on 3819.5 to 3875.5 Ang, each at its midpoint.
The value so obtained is 0.07 mag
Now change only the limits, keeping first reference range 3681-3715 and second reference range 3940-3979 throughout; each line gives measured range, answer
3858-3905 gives -0.07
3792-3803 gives 0.09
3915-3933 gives 0.11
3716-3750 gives -0.10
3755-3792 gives -0.02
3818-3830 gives 0.09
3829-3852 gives 0.09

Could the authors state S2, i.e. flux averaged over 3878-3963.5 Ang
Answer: 3.37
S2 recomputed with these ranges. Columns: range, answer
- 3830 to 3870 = 3.53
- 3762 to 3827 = 3.51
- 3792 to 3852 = 3.33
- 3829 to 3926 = 3.54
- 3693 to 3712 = 3.75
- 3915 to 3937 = 3.03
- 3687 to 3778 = 3.8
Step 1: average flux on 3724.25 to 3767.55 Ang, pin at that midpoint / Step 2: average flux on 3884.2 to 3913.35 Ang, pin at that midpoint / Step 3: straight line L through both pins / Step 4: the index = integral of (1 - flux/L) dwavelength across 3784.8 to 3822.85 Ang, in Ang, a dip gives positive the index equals 2.8 Ang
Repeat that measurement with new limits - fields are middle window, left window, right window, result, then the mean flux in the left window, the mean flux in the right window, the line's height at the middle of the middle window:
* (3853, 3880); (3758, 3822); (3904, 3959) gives -3.53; 3.56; 3.25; 3.39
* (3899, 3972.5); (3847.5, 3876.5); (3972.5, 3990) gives 5.03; 3.78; 3.42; 3.56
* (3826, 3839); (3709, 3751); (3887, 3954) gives 1.33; 3.91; 3.29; 3.58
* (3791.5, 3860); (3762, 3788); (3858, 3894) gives 7.54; 3.67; 3.84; 3.76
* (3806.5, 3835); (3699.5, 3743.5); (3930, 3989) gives 2.30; 3.91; 3.3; 3.65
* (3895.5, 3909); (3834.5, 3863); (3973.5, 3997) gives 0.02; 3.34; 3.49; 3.4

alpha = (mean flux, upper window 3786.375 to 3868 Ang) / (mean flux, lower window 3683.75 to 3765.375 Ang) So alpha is 0.90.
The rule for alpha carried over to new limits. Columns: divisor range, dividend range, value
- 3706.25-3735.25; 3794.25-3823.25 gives 0.85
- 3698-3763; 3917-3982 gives 0.86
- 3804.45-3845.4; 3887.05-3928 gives 1.03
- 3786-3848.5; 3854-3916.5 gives 1.10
